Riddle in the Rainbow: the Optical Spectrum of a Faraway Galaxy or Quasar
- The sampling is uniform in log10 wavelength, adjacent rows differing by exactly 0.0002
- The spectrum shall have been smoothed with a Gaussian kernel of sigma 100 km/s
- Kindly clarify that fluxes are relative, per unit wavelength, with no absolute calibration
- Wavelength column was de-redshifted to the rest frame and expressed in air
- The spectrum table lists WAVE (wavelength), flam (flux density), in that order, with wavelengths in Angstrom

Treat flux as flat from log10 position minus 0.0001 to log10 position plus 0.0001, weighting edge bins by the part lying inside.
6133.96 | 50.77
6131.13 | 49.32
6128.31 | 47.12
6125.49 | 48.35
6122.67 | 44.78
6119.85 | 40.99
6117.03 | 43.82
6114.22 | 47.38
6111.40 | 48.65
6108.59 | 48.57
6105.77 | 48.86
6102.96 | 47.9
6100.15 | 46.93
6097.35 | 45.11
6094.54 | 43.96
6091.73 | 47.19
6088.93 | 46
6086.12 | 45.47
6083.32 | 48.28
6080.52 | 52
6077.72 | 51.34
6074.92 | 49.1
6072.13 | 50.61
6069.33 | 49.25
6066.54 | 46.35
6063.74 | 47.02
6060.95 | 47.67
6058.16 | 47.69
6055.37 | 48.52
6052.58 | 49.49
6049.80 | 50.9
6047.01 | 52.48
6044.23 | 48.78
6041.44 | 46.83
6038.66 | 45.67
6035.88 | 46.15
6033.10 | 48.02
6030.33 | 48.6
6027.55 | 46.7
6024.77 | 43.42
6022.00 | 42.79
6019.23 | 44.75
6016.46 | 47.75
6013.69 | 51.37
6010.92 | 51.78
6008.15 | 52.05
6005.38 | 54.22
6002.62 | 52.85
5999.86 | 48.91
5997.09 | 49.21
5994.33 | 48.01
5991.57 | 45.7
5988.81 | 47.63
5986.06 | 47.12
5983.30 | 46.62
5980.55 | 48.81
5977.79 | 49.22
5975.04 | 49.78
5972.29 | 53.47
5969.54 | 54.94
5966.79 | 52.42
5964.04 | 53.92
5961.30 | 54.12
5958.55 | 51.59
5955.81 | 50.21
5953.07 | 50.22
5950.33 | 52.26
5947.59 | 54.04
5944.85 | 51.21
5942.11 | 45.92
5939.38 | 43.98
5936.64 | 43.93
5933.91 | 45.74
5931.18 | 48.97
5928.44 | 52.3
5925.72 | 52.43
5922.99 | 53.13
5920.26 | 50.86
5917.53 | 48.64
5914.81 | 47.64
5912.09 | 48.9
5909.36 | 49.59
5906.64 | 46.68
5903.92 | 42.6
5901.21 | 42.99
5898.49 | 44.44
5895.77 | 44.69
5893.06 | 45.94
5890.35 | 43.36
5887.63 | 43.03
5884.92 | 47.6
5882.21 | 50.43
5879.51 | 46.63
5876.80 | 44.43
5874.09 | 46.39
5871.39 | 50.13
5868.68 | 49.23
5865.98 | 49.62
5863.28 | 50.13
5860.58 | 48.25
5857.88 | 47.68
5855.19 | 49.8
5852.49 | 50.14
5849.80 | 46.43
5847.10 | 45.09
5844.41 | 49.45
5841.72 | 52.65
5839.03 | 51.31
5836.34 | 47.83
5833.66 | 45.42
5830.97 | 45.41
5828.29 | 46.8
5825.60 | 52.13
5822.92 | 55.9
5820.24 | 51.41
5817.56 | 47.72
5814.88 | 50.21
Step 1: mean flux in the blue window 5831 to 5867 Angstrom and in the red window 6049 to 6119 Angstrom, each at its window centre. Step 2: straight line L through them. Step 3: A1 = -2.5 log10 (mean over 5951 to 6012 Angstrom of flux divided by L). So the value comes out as -0.05 mag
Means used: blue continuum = 48.6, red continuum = 47.8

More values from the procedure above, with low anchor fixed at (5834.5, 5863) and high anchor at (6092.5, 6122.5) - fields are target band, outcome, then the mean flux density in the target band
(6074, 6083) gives -0.09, 50.6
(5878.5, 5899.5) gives 0.06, 45.8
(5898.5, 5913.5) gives 0.05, 46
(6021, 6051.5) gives -0.01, 47.4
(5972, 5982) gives -0.05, 50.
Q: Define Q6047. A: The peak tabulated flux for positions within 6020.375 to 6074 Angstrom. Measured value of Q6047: 52.48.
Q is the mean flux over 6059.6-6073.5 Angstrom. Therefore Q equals 48.2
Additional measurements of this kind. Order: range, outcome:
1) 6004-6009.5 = 53.1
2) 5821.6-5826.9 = 54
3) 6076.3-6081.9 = 51.6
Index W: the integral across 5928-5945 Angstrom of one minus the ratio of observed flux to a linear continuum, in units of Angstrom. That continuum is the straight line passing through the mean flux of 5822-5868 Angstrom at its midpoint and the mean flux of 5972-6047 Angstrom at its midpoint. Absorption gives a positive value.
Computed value 0.6 Angstrom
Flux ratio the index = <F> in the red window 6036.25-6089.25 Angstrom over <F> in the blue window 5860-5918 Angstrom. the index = 1.04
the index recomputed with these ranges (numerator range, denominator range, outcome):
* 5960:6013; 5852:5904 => 1.08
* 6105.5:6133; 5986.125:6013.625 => 0.94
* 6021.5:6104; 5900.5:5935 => 0.98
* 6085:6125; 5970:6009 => 0.93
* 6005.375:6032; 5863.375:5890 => 1.01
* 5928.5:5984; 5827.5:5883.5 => 1.04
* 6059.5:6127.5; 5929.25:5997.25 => 0.95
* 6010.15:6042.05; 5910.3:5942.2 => 0.96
